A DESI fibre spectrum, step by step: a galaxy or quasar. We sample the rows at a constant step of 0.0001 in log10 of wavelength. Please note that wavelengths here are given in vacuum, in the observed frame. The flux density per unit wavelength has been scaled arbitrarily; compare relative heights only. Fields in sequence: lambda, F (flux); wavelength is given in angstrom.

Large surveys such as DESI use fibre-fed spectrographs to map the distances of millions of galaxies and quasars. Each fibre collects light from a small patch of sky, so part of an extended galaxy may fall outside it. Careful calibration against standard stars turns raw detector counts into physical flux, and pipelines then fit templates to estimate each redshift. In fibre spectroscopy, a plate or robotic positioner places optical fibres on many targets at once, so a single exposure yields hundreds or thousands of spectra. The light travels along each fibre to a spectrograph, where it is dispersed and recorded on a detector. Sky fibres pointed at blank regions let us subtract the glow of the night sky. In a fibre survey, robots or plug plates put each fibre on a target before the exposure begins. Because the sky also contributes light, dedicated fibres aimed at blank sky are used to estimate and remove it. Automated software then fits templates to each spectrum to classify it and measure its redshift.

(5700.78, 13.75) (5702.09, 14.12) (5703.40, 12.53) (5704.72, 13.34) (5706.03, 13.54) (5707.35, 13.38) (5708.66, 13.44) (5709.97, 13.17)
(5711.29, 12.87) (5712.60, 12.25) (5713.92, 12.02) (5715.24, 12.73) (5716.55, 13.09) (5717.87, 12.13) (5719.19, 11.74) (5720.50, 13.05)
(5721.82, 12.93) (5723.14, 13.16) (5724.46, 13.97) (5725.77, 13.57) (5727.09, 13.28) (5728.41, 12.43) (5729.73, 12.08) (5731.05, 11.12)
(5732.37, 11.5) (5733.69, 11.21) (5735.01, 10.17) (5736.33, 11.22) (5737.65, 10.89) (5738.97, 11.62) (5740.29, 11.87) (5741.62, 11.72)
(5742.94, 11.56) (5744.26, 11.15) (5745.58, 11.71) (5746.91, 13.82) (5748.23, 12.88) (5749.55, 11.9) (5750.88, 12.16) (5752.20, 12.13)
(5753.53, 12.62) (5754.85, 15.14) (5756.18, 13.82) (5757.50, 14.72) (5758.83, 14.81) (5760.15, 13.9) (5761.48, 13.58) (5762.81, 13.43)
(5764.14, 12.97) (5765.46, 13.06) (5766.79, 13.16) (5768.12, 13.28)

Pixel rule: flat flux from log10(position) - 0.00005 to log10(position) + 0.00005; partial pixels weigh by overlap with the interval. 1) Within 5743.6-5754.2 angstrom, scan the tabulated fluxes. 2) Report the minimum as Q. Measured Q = 11.15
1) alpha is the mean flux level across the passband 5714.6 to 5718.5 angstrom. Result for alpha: 12.7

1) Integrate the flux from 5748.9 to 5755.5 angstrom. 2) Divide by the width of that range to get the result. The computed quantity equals 12.8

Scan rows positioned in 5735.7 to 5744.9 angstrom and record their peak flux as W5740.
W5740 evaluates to 11.87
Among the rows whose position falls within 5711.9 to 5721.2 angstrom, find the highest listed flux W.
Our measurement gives 13.09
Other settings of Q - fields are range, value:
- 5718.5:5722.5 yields 11.74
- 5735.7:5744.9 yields 10.89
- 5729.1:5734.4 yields 11.12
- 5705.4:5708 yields 13.38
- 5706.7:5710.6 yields 13.17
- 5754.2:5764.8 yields 12.97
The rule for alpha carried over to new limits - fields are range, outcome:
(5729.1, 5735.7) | 11.2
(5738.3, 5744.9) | 11.6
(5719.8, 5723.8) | 13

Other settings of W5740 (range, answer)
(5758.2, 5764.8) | 14.81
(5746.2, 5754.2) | 13.82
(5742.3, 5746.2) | 11.71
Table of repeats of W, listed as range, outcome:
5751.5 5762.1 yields 15.14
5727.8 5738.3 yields 12.43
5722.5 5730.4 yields 13.97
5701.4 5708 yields 14.12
